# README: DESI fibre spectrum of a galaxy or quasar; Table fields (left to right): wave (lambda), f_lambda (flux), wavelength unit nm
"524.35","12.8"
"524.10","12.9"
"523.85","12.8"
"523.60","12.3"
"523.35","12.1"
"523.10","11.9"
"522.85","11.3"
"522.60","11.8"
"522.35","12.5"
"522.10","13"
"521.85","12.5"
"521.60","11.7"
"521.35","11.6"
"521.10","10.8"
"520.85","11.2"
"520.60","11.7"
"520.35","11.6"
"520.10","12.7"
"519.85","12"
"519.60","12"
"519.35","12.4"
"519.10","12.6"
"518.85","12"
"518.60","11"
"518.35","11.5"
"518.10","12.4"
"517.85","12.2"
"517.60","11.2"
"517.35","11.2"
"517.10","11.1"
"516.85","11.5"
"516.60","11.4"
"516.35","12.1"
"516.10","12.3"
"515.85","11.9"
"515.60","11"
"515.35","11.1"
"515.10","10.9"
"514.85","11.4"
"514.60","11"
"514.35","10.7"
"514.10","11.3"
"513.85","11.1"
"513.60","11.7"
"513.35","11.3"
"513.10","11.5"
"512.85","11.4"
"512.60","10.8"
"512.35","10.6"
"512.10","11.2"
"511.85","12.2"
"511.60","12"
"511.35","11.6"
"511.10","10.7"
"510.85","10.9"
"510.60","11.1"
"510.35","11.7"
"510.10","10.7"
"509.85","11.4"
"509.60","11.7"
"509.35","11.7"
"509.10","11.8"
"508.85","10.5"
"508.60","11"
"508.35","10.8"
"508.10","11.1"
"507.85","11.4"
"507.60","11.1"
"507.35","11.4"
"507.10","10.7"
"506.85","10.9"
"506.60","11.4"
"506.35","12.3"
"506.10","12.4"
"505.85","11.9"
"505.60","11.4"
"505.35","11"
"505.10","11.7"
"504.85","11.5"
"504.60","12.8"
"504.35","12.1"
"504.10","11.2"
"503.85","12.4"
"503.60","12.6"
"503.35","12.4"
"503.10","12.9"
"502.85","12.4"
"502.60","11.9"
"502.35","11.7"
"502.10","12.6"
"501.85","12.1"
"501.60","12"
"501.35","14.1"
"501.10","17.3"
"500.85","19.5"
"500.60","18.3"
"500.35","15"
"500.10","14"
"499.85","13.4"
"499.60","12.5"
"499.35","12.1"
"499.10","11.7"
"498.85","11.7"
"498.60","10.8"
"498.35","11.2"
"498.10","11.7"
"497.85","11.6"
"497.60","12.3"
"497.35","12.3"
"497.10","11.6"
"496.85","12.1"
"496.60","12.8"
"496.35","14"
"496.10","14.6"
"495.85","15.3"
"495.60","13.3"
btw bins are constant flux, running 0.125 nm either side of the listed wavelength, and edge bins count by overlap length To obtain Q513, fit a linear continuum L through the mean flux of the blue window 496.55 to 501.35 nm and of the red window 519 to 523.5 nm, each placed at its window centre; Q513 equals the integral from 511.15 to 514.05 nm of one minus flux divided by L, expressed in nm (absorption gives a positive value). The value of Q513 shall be 0.26 nm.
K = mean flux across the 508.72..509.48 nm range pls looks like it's 11.3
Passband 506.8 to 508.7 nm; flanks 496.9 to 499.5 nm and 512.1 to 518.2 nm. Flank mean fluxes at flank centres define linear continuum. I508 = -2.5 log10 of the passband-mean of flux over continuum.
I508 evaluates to 0.04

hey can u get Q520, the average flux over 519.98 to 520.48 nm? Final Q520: 12.1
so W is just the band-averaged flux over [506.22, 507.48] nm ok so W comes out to 11.3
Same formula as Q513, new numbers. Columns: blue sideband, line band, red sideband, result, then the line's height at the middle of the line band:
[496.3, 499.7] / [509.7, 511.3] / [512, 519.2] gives 0.06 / 11.6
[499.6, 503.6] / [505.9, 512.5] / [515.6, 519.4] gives 0.79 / 12.9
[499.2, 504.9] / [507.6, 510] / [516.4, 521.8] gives 0.27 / 12.7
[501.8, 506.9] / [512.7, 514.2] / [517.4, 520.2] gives 0.08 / 12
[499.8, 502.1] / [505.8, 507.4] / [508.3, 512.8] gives 0.15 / 12.8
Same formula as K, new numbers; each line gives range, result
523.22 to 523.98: 12.4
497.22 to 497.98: 12.1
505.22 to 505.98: 11.4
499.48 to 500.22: 13.3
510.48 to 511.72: 11.3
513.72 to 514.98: 11.1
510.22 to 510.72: 11.4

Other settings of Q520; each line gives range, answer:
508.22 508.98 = 10.8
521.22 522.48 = 12.3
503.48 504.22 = 12.1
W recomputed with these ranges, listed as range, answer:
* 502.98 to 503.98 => 12.6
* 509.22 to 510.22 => 11.4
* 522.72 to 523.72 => 11.9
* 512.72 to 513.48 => 11.4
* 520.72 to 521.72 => 11.3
